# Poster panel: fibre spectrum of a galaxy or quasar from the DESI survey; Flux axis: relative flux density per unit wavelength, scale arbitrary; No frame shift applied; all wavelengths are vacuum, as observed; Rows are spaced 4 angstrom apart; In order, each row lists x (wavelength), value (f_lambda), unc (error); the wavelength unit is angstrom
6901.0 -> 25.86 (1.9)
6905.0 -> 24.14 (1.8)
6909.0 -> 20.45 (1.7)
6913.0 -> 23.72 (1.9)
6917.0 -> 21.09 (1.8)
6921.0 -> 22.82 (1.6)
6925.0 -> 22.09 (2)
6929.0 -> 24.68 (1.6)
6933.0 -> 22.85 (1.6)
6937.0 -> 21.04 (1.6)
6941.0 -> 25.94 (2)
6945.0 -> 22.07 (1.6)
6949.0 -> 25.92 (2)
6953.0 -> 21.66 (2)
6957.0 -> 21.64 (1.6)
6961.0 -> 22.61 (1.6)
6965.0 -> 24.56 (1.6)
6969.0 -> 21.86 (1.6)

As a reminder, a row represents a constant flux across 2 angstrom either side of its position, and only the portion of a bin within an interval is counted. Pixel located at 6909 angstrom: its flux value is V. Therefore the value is 20.45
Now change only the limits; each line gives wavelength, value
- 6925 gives 22.09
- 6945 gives 22.07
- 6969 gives 21.86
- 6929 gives 24.68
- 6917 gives 21.09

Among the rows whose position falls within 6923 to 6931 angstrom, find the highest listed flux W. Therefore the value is 24.68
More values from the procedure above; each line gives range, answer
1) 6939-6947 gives 25.94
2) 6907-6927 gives 23.72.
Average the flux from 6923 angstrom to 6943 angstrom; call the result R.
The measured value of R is 23.3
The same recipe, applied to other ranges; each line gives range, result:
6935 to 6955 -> 23.3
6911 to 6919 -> 22.4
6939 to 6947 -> 24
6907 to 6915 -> 22.1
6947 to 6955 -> 23.8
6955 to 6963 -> 22.1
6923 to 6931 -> 23.4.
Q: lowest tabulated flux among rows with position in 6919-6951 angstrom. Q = 21.04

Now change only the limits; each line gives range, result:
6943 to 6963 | 21.64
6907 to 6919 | 20.45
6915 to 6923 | 21.09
